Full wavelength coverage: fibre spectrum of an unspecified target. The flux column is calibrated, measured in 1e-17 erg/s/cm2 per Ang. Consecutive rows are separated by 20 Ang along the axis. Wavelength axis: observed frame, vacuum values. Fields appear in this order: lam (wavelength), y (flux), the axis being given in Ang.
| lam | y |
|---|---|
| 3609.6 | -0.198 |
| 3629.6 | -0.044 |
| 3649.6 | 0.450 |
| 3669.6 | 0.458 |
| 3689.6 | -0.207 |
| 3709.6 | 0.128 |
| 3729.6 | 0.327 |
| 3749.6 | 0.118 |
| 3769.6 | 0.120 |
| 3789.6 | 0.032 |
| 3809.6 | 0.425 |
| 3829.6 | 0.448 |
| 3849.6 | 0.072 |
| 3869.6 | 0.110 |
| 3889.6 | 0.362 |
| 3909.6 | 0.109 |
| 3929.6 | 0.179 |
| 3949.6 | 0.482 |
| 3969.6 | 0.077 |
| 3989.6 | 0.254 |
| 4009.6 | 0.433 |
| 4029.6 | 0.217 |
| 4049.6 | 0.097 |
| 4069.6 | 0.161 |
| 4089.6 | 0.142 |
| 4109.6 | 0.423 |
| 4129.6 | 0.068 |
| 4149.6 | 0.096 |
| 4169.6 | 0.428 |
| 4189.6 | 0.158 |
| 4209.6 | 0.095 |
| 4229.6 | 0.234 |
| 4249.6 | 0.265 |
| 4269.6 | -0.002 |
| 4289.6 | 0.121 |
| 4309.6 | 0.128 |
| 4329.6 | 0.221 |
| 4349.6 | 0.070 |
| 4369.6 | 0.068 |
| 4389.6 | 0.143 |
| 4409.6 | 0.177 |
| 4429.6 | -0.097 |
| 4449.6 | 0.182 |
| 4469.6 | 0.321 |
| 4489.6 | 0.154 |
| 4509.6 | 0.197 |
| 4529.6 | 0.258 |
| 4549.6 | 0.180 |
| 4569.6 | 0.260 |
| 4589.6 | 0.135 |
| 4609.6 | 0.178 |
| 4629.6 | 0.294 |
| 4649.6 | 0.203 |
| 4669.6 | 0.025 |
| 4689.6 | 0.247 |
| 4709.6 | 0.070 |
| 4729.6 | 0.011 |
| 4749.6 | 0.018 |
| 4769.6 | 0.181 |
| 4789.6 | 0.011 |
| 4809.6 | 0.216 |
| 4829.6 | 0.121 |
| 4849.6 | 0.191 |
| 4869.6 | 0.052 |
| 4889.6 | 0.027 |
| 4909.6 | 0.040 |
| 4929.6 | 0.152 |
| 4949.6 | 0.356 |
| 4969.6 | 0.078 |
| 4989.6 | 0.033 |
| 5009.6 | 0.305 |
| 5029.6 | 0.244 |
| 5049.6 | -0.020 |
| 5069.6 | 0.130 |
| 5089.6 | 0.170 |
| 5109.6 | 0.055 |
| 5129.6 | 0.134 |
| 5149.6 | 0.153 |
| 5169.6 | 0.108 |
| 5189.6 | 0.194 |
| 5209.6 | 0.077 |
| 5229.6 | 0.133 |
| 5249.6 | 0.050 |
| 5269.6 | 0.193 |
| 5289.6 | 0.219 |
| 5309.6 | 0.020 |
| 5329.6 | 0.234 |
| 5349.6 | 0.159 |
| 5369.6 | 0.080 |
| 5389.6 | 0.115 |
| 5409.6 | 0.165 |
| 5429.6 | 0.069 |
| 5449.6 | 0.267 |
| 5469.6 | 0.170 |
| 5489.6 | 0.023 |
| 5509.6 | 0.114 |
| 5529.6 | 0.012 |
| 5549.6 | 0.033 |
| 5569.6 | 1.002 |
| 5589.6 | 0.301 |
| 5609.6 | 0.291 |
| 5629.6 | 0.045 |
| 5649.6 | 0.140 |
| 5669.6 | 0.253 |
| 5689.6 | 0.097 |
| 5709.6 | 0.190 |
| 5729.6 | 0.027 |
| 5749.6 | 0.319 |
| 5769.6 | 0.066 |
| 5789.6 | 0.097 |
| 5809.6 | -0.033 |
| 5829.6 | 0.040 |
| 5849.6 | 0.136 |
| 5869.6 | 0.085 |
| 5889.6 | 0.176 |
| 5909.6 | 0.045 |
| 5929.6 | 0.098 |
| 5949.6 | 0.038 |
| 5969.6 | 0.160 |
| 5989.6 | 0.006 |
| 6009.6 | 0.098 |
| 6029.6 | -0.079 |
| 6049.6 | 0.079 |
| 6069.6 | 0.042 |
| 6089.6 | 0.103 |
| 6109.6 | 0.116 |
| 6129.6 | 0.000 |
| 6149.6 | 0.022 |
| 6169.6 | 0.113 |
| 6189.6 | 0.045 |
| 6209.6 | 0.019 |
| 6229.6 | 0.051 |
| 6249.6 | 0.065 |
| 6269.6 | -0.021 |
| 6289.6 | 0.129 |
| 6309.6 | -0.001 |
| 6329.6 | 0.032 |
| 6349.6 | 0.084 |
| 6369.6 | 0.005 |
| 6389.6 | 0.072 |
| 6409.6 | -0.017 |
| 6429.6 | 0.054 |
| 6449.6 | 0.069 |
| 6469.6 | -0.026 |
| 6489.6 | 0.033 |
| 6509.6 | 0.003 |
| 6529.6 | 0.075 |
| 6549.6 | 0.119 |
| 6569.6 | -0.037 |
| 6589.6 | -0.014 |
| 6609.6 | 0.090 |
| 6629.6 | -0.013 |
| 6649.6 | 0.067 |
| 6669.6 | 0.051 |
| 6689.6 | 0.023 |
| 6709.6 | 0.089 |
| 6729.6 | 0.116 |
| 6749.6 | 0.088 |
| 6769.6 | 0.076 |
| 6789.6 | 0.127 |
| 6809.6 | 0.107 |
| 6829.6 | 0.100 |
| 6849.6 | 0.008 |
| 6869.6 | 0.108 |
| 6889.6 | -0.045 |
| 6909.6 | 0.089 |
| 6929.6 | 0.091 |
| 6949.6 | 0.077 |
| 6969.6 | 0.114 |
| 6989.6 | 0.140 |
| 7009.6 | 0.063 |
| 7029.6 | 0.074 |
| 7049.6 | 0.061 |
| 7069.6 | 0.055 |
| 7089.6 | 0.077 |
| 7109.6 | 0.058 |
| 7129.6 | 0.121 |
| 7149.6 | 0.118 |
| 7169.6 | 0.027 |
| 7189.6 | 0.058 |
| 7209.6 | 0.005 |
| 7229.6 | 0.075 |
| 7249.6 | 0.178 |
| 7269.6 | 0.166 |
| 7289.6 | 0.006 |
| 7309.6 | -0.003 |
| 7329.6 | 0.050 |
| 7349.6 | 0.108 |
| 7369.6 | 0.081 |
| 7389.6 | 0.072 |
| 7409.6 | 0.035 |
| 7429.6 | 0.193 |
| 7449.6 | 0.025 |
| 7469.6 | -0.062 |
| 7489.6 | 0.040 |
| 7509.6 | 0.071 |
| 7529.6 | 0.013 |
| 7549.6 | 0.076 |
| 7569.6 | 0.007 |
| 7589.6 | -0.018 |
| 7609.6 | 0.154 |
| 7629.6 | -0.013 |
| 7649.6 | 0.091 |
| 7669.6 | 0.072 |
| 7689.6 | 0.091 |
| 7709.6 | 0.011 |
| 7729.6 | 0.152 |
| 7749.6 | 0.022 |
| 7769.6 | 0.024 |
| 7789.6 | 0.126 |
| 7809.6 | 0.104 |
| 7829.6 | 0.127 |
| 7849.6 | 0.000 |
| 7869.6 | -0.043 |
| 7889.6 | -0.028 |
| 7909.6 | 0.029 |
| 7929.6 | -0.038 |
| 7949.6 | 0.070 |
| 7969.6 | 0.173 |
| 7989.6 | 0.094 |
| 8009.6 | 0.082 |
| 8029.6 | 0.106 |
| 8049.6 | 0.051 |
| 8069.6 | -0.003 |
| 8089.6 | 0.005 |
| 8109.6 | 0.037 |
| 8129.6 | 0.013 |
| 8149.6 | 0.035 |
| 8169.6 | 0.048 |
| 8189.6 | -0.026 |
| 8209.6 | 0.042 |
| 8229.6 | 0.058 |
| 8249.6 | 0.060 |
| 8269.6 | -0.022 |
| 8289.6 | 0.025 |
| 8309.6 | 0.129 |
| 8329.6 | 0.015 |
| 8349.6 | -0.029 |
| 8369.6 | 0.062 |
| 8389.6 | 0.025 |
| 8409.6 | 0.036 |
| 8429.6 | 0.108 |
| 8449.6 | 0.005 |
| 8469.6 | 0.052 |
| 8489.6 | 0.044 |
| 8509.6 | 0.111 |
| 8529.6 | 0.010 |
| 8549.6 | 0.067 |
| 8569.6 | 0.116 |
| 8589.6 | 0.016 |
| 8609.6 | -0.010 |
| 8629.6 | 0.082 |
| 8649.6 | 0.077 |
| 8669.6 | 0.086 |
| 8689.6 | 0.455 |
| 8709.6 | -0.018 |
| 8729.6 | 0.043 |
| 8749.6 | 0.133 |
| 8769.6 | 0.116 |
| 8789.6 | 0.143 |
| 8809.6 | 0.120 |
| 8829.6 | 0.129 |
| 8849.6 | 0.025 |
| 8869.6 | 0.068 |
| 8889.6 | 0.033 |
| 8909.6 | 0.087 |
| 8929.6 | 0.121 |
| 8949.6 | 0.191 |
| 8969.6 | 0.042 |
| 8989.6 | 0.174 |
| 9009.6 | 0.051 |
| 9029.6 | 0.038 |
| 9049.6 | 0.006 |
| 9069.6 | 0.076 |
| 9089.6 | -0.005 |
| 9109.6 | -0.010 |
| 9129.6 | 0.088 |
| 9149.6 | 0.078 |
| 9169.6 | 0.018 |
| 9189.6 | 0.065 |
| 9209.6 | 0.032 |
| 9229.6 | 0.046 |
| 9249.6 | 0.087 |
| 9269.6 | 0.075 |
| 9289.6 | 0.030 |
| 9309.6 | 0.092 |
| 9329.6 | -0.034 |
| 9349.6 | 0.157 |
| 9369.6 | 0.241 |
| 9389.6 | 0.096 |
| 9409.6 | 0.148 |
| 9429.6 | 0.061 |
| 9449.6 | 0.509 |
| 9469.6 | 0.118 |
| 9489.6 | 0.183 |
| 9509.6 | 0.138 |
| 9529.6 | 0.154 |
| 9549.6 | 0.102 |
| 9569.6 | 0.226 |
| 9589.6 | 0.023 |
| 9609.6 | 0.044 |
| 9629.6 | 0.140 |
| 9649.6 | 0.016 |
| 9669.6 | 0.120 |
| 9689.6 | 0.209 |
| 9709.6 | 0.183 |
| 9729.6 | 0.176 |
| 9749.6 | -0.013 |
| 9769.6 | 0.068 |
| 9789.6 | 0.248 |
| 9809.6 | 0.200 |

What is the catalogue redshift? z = 1.330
